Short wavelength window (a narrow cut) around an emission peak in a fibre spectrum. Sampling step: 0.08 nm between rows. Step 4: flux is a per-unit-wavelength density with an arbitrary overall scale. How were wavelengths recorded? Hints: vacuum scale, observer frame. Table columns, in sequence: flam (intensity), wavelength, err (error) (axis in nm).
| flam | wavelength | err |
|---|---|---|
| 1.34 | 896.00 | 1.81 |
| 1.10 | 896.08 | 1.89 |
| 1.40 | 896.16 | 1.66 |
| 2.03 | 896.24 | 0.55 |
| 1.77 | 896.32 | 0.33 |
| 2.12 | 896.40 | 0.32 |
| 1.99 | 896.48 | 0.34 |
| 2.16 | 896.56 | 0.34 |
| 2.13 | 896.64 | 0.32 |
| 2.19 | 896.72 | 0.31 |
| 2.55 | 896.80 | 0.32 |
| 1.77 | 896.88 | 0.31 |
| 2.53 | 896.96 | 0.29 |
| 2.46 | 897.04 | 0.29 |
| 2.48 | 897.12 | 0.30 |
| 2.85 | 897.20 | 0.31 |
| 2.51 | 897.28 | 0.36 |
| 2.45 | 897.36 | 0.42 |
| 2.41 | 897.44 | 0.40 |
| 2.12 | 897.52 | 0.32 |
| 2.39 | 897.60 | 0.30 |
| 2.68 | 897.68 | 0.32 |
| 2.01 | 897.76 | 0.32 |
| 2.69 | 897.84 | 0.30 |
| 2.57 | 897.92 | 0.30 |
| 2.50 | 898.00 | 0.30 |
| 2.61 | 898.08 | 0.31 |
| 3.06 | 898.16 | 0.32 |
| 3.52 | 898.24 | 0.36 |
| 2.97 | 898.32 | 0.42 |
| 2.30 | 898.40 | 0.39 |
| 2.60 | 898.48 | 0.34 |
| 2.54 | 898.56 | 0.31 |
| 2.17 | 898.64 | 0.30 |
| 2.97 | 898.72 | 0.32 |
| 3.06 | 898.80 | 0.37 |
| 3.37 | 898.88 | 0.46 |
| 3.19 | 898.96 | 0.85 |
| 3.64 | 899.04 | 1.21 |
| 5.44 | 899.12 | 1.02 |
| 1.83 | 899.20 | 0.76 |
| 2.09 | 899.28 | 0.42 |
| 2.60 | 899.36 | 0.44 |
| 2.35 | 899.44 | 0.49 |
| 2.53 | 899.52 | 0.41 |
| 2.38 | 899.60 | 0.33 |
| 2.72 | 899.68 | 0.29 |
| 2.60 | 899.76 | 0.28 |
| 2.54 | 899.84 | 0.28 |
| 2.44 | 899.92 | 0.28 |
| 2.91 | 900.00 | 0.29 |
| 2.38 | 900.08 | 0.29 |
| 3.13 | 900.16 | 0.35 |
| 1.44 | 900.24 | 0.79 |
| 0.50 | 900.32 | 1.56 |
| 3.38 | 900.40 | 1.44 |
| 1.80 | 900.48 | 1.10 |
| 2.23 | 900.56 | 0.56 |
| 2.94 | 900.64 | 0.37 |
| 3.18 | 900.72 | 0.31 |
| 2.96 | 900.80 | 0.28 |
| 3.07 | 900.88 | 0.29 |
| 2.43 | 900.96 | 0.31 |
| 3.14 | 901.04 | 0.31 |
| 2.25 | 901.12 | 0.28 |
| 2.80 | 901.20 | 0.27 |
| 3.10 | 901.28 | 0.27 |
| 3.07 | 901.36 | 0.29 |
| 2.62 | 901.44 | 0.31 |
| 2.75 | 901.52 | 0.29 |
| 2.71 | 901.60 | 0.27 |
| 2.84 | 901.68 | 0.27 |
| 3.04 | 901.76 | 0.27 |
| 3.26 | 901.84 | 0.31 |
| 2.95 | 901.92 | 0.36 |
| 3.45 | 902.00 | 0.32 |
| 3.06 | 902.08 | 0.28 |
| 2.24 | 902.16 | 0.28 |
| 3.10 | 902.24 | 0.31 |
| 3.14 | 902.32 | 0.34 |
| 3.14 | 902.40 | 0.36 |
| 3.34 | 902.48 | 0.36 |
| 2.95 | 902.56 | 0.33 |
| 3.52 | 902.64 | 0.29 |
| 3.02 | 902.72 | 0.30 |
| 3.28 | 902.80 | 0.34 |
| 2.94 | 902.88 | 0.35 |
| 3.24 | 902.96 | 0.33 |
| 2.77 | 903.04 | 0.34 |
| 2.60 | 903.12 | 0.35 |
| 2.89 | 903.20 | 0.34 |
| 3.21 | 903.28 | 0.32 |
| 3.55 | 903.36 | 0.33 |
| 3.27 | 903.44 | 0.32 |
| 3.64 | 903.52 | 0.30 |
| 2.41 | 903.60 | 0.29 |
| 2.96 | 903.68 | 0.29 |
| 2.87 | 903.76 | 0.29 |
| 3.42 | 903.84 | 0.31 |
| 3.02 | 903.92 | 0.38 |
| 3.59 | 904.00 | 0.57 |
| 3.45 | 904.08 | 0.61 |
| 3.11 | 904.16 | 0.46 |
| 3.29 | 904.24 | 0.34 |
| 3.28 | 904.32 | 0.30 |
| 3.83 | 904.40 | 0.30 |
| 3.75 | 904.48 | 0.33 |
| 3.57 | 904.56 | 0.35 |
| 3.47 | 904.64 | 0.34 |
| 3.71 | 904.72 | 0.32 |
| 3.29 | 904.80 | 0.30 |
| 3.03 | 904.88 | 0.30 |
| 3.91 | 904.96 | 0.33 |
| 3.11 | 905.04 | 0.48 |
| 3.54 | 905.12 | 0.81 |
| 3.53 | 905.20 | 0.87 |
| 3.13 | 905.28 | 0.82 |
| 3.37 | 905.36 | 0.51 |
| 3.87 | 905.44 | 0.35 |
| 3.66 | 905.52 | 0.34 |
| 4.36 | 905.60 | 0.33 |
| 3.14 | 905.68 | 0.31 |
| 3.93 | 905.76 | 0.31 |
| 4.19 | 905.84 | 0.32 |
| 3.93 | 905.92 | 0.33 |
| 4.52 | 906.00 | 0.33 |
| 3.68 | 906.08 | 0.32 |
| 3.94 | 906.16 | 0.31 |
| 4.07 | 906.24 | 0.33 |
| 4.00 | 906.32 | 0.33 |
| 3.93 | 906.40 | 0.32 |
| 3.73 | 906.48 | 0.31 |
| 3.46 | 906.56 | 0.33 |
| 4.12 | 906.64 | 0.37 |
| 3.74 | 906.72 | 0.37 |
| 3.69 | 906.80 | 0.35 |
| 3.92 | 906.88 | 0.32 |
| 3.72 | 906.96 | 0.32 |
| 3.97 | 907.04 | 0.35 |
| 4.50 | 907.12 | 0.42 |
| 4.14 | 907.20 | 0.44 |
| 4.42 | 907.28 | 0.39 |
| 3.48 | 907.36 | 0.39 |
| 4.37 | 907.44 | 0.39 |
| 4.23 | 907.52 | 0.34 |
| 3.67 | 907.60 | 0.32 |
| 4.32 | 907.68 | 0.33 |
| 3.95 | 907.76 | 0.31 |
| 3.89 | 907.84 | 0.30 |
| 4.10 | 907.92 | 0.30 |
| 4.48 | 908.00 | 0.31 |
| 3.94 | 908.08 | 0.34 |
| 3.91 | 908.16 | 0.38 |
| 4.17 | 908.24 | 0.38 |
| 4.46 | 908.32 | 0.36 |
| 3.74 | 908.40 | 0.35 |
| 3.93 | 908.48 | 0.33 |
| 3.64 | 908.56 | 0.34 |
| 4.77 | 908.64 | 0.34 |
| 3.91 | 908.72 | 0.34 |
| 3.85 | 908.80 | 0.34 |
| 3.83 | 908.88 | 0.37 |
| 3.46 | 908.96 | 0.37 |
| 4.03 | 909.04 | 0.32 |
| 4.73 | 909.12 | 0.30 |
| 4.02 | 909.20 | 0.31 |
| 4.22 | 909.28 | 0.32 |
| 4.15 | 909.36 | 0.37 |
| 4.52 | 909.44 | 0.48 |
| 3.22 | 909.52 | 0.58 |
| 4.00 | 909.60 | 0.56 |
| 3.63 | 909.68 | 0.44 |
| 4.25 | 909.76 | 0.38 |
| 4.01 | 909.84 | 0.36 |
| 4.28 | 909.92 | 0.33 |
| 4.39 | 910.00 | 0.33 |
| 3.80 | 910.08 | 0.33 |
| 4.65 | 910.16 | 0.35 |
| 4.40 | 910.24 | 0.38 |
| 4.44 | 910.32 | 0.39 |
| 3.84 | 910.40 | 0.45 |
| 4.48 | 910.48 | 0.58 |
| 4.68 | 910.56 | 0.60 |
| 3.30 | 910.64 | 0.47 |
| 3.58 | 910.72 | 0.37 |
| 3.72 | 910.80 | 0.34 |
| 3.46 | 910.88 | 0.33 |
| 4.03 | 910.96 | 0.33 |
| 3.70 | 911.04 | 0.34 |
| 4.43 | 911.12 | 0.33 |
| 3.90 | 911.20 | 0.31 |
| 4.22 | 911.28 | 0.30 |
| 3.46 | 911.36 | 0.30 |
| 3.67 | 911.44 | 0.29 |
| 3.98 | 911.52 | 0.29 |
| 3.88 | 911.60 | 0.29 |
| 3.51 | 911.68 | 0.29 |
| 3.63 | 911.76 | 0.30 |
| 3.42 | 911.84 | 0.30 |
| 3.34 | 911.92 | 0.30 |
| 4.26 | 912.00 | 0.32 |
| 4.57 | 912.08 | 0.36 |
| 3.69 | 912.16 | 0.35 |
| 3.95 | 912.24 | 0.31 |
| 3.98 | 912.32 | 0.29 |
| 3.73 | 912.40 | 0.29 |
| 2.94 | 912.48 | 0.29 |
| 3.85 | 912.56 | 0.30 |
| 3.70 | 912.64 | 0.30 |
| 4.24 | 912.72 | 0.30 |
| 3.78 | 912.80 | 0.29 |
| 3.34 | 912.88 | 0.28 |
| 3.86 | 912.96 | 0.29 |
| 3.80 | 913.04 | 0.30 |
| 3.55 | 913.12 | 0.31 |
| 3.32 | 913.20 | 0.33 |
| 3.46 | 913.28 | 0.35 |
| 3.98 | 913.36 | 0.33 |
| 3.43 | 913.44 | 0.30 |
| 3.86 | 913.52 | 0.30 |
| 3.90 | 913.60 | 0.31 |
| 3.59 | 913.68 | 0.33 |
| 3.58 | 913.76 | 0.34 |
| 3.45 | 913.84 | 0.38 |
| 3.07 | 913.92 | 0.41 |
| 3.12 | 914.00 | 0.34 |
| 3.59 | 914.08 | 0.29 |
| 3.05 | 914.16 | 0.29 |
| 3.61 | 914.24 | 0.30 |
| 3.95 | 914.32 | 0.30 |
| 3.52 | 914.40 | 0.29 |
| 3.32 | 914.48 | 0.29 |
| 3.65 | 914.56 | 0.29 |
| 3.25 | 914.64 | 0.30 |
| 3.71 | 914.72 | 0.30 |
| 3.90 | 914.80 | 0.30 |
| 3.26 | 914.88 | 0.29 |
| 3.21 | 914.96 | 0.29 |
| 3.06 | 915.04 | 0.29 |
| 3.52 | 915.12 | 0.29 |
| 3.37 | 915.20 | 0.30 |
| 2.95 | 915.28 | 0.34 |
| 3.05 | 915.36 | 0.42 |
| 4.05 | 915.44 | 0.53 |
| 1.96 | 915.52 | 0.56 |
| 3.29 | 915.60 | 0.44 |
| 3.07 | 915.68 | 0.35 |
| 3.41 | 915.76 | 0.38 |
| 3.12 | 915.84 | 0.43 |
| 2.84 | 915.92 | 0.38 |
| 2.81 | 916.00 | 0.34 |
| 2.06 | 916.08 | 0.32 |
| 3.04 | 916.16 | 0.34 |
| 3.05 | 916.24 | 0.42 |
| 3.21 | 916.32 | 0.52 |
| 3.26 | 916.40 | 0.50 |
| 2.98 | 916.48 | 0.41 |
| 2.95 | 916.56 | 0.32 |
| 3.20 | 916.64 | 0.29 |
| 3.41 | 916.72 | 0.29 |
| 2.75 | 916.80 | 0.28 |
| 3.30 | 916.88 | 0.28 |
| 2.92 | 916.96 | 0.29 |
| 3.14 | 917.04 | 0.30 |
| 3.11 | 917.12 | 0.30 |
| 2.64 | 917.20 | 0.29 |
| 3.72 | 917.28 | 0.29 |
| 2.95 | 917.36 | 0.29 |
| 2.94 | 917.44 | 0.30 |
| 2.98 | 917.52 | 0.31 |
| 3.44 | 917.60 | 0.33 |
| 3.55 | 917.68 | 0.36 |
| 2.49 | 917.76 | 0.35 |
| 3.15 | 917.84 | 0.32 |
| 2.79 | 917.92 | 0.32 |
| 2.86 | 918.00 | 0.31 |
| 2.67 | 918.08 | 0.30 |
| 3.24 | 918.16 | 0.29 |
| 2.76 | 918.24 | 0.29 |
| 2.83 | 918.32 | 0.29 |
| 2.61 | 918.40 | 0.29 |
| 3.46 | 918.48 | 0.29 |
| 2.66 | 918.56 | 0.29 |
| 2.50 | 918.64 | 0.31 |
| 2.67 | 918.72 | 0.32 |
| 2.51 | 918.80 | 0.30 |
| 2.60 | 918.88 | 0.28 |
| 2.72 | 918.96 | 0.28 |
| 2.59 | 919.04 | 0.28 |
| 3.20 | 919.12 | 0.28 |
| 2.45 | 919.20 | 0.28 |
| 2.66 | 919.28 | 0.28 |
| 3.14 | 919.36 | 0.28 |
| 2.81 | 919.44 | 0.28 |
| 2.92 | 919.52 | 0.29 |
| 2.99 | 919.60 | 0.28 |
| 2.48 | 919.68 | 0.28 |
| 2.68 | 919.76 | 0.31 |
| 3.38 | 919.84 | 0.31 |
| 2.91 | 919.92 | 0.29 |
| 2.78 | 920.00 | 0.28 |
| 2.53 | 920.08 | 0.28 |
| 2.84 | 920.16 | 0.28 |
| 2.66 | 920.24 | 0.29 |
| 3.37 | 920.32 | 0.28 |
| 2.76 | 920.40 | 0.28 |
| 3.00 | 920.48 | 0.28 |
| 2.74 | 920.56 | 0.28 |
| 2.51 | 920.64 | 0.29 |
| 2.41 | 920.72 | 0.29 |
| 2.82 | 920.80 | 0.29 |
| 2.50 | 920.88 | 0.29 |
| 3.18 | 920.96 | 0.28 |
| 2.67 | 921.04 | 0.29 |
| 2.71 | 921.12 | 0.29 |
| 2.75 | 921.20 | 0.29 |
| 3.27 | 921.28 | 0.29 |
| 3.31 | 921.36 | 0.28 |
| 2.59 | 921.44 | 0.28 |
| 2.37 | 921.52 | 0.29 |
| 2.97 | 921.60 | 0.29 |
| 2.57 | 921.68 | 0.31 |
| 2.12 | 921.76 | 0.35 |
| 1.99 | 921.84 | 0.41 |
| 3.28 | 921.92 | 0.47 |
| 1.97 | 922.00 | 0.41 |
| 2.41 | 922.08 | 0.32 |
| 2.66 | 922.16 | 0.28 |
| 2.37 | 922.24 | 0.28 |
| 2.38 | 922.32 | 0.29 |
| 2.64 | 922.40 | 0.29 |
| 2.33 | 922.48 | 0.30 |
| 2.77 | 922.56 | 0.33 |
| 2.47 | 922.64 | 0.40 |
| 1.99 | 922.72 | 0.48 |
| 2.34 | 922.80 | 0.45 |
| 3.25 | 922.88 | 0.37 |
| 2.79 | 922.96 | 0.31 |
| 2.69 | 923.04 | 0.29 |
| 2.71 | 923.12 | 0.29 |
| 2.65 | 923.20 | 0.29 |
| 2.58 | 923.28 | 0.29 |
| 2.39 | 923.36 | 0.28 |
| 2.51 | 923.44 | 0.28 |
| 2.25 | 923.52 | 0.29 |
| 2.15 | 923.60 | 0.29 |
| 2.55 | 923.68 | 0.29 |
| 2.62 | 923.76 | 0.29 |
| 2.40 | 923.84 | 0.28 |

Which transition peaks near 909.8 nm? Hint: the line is Mg II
